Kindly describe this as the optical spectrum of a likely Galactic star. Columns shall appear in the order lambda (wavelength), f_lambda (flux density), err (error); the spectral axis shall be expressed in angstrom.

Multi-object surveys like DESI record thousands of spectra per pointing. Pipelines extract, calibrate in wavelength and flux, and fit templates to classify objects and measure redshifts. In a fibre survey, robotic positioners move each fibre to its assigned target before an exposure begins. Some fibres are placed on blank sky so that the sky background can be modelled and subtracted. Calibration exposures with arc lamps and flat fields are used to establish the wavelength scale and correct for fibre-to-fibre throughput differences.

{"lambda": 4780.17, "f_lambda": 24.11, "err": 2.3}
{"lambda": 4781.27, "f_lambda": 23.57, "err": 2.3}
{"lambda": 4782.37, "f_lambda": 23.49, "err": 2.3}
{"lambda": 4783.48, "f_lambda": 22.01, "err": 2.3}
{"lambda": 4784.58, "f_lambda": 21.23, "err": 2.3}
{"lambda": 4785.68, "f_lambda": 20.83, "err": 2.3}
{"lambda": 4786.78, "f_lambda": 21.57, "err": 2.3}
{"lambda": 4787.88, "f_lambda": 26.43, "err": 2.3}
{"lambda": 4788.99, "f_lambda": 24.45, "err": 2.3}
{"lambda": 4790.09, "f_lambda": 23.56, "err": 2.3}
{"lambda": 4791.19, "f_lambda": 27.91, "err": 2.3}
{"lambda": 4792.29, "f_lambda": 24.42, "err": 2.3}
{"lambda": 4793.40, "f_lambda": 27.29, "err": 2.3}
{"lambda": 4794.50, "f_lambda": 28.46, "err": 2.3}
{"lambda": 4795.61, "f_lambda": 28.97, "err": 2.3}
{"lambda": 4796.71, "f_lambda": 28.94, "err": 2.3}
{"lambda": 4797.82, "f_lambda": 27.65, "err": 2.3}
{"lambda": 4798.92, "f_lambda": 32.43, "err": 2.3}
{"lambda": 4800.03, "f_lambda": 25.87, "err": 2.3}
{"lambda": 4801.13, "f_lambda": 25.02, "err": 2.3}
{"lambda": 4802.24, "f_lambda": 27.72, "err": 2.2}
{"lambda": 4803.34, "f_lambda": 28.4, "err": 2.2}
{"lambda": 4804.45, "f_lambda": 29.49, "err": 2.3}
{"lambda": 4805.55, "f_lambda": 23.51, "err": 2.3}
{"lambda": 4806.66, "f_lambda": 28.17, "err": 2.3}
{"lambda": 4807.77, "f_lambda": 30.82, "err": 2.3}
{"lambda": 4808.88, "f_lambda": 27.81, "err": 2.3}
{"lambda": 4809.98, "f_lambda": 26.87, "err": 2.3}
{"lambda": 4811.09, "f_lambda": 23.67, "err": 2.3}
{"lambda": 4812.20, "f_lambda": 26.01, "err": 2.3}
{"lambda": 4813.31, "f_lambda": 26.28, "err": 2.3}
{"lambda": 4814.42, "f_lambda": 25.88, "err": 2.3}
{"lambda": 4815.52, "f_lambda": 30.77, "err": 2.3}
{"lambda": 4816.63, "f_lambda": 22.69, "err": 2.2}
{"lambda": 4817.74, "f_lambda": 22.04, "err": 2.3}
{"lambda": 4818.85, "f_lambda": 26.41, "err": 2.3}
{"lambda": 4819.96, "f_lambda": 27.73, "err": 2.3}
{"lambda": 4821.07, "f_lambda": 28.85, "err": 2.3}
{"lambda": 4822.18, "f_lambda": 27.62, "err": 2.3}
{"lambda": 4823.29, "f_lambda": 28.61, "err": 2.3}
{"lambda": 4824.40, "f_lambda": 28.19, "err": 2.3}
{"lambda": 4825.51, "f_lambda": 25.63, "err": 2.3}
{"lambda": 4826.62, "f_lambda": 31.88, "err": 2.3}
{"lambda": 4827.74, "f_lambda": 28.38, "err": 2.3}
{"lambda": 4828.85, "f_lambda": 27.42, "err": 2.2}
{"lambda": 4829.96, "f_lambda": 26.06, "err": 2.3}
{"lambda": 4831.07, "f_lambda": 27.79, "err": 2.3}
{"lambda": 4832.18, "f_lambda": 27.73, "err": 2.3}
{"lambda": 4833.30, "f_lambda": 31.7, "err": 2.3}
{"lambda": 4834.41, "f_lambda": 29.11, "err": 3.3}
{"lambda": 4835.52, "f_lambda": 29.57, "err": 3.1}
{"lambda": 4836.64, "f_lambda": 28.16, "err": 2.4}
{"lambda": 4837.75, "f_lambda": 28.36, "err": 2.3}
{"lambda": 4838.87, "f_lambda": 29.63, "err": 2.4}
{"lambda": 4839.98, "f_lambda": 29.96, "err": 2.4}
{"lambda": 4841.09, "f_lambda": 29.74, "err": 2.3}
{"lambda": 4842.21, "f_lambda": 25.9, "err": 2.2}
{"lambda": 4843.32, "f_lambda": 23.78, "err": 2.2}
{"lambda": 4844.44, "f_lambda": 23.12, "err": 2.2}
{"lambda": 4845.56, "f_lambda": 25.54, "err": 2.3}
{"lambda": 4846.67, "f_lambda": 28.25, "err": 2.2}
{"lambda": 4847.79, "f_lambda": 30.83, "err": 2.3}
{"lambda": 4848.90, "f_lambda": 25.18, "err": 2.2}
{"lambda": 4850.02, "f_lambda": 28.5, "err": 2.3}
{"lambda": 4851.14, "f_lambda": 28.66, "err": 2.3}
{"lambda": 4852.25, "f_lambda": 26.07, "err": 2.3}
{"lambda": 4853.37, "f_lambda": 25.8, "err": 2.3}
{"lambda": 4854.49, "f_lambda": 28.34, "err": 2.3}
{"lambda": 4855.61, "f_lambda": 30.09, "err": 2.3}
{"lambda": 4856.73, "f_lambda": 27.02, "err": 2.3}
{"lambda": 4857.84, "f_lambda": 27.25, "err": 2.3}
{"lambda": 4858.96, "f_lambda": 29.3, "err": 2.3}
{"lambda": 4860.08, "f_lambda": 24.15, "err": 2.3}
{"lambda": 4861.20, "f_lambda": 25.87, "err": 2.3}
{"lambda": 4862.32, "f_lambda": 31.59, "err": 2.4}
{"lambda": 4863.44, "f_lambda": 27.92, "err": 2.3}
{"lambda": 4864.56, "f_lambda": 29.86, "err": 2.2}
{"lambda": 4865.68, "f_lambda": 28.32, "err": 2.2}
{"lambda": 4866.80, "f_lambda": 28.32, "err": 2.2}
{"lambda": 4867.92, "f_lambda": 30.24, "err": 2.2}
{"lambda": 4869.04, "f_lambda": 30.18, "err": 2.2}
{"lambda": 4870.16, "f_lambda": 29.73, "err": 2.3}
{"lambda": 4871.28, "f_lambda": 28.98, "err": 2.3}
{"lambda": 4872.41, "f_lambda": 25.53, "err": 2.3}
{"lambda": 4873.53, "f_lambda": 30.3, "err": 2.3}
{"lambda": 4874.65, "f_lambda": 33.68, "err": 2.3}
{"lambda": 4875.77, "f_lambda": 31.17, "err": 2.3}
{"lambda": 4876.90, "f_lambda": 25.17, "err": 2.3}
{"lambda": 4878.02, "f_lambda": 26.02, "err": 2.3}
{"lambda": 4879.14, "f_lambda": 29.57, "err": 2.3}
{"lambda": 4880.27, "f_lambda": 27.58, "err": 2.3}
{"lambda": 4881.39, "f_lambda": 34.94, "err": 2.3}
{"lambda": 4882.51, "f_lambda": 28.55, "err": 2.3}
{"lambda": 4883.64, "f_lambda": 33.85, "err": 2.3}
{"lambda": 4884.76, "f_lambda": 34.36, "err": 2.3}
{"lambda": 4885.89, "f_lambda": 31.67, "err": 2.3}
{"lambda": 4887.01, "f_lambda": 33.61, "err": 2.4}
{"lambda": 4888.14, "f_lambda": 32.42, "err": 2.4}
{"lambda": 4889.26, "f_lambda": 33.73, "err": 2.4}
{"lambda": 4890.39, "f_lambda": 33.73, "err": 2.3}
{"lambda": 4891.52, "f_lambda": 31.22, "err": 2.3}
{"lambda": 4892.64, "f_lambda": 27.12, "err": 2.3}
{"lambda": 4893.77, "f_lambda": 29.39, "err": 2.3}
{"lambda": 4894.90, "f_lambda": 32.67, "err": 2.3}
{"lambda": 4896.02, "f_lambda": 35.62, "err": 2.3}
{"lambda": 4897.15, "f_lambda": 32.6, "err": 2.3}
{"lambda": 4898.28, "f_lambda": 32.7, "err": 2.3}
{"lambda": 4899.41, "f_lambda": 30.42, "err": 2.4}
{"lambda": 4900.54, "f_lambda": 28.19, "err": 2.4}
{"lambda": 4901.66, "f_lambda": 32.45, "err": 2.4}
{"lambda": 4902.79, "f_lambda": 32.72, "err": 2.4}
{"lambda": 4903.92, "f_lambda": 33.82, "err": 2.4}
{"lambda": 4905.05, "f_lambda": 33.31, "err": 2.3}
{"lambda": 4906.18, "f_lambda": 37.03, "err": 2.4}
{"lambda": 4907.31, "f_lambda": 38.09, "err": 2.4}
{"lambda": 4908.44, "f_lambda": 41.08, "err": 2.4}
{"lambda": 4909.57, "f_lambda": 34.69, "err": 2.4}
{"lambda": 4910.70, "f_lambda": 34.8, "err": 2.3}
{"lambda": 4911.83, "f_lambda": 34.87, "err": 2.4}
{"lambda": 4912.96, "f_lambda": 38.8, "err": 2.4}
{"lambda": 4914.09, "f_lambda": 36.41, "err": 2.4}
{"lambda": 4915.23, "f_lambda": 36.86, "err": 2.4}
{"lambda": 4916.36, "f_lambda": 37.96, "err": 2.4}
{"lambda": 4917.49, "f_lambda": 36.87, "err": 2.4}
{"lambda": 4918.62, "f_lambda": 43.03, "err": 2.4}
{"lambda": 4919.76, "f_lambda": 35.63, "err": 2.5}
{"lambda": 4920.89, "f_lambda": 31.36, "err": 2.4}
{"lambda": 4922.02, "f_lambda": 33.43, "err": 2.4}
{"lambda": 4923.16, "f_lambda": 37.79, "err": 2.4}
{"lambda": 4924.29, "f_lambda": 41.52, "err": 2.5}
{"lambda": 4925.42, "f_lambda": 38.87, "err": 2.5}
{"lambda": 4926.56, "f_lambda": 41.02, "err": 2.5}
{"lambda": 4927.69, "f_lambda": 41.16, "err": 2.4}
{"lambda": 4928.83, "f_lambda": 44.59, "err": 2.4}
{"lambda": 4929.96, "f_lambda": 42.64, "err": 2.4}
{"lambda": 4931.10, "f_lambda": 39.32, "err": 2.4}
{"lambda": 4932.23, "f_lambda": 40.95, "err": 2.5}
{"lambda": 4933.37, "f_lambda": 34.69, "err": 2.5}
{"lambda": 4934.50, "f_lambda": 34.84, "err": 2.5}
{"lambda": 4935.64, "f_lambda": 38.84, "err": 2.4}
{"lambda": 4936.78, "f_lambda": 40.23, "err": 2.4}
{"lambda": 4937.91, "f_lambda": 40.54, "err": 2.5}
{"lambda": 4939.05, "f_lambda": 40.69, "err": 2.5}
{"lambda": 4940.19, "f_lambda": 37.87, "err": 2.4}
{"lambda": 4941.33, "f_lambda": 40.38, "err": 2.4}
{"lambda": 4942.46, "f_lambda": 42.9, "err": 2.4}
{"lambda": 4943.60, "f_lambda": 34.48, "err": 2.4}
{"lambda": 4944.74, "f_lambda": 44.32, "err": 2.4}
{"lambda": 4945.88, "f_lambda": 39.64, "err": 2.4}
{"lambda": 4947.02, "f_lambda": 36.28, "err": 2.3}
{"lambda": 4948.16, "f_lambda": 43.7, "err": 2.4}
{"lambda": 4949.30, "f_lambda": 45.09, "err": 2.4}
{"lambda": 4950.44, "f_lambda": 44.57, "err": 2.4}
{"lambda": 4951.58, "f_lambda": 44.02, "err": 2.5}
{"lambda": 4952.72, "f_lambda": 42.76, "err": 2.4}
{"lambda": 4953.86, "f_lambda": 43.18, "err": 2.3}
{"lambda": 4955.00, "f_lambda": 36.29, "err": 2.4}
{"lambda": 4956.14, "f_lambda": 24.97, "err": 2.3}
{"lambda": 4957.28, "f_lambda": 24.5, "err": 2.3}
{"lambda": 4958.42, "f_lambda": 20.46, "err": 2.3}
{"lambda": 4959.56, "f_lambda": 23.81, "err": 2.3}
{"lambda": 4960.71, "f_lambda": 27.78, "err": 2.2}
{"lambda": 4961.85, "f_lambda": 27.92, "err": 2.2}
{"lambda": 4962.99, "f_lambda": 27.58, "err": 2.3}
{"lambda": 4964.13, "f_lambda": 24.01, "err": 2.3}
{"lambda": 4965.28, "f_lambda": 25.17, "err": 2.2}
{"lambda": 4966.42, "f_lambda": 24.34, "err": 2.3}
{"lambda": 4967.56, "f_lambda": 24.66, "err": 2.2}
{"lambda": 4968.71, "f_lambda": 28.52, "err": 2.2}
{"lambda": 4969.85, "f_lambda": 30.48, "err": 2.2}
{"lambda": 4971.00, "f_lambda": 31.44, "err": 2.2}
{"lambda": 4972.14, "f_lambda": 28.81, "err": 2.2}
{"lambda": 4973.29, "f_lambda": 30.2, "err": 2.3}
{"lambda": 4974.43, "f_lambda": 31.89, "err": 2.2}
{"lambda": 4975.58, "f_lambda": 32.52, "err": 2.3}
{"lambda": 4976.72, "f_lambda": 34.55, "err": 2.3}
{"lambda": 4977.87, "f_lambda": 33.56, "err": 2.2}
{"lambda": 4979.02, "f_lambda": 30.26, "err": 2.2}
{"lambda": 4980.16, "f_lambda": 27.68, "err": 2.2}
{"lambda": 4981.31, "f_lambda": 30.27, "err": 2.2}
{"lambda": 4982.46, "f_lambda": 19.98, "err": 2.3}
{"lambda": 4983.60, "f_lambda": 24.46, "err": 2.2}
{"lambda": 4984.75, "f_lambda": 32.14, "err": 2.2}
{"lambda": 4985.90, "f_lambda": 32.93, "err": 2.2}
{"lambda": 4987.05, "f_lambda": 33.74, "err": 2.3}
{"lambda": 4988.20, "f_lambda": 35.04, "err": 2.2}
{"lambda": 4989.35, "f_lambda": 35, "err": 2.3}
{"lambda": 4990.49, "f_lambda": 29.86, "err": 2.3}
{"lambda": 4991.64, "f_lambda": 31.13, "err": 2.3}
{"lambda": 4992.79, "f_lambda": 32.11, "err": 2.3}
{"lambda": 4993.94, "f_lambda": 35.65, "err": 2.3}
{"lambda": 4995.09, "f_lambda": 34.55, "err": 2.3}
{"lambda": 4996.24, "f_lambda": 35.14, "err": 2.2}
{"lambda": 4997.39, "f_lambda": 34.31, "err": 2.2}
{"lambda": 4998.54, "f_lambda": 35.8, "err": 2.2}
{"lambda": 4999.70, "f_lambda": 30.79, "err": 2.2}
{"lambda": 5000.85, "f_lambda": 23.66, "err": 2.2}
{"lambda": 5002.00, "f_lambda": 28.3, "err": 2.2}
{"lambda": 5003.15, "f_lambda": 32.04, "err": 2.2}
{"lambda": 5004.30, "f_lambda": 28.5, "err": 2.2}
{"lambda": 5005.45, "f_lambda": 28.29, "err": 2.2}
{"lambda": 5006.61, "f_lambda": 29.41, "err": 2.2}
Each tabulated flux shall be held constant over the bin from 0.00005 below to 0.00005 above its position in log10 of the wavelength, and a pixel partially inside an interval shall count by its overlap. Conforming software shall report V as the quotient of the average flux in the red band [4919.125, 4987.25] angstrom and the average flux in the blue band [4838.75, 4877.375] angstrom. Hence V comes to 1.22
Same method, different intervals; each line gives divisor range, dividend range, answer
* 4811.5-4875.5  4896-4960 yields 1.33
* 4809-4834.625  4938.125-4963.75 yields 1.32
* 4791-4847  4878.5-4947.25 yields 1.31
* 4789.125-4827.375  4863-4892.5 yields 1.12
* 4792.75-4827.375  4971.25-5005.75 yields 1.14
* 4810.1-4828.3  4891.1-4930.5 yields 1.33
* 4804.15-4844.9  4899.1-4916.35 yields 1.28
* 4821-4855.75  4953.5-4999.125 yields 1.08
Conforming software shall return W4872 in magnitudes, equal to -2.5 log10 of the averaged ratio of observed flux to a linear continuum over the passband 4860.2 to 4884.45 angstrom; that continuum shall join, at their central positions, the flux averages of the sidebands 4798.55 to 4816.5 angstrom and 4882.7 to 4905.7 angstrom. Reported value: 0.058 mag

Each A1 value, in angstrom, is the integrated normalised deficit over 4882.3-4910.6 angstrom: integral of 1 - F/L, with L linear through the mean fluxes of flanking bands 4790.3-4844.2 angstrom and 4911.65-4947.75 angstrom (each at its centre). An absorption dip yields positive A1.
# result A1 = 1.9 angstrom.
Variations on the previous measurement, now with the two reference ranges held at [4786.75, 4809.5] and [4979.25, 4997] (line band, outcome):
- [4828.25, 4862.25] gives 0.7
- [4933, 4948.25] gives -4.5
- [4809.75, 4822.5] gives 0.7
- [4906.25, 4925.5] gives -4.8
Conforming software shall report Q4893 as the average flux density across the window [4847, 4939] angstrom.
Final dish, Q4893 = 33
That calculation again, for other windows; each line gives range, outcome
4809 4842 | 27.7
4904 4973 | 35.8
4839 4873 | 27.8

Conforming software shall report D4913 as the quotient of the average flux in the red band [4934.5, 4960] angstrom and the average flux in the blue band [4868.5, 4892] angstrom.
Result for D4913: 1.2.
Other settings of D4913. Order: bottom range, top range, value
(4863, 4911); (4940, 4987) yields 1.03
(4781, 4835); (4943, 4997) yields 1.20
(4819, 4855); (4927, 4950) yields 1.44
